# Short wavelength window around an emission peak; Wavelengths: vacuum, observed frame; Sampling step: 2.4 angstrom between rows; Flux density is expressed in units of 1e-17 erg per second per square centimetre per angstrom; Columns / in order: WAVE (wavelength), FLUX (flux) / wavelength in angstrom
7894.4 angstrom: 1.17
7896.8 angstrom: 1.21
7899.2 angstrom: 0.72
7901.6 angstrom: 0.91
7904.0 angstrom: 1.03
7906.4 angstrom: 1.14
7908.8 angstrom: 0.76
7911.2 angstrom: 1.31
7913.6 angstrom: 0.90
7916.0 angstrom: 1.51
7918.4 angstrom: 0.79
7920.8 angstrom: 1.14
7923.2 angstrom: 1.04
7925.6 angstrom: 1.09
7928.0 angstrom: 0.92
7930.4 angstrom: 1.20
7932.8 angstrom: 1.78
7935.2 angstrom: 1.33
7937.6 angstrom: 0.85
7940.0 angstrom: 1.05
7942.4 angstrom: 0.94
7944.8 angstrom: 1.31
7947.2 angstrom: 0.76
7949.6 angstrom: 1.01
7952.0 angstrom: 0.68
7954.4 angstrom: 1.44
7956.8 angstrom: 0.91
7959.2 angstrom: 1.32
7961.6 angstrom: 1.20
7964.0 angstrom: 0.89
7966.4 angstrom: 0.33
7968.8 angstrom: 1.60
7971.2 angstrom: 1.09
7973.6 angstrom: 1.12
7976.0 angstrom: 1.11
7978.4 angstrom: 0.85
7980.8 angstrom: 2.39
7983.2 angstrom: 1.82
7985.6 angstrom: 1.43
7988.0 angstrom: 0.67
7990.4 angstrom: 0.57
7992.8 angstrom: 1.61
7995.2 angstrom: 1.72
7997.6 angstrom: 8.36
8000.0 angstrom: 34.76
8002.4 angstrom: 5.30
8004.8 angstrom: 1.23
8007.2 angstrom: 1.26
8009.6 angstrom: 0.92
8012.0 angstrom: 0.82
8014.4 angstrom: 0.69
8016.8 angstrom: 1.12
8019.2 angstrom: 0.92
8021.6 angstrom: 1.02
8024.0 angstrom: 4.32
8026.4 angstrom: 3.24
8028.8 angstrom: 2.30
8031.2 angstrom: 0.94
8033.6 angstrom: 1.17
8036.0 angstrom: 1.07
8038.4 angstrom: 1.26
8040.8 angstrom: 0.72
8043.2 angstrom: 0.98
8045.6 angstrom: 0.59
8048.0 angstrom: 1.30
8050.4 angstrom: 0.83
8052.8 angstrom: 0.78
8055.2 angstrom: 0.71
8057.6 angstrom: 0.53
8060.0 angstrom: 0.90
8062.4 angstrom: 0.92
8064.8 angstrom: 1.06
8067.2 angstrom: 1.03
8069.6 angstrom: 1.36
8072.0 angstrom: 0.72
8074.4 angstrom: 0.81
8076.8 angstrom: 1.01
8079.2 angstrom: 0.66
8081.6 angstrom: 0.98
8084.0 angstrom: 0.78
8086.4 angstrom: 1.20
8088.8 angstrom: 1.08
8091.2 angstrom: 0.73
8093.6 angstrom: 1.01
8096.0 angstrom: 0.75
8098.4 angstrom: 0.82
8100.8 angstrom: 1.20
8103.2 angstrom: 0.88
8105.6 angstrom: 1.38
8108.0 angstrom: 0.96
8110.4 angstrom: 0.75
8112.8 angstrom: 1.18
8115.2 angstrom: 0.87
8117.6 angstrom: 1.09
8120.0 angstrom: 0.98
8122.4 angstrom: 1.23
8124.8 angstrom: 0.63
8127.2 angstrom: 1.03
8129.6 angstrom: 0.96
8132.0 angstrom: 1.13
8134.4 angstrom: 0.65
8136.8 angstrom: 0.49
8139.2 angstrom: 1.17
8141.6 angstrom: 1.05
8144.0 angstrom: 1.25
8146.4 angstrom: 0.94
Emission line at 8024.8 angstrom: [N II]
